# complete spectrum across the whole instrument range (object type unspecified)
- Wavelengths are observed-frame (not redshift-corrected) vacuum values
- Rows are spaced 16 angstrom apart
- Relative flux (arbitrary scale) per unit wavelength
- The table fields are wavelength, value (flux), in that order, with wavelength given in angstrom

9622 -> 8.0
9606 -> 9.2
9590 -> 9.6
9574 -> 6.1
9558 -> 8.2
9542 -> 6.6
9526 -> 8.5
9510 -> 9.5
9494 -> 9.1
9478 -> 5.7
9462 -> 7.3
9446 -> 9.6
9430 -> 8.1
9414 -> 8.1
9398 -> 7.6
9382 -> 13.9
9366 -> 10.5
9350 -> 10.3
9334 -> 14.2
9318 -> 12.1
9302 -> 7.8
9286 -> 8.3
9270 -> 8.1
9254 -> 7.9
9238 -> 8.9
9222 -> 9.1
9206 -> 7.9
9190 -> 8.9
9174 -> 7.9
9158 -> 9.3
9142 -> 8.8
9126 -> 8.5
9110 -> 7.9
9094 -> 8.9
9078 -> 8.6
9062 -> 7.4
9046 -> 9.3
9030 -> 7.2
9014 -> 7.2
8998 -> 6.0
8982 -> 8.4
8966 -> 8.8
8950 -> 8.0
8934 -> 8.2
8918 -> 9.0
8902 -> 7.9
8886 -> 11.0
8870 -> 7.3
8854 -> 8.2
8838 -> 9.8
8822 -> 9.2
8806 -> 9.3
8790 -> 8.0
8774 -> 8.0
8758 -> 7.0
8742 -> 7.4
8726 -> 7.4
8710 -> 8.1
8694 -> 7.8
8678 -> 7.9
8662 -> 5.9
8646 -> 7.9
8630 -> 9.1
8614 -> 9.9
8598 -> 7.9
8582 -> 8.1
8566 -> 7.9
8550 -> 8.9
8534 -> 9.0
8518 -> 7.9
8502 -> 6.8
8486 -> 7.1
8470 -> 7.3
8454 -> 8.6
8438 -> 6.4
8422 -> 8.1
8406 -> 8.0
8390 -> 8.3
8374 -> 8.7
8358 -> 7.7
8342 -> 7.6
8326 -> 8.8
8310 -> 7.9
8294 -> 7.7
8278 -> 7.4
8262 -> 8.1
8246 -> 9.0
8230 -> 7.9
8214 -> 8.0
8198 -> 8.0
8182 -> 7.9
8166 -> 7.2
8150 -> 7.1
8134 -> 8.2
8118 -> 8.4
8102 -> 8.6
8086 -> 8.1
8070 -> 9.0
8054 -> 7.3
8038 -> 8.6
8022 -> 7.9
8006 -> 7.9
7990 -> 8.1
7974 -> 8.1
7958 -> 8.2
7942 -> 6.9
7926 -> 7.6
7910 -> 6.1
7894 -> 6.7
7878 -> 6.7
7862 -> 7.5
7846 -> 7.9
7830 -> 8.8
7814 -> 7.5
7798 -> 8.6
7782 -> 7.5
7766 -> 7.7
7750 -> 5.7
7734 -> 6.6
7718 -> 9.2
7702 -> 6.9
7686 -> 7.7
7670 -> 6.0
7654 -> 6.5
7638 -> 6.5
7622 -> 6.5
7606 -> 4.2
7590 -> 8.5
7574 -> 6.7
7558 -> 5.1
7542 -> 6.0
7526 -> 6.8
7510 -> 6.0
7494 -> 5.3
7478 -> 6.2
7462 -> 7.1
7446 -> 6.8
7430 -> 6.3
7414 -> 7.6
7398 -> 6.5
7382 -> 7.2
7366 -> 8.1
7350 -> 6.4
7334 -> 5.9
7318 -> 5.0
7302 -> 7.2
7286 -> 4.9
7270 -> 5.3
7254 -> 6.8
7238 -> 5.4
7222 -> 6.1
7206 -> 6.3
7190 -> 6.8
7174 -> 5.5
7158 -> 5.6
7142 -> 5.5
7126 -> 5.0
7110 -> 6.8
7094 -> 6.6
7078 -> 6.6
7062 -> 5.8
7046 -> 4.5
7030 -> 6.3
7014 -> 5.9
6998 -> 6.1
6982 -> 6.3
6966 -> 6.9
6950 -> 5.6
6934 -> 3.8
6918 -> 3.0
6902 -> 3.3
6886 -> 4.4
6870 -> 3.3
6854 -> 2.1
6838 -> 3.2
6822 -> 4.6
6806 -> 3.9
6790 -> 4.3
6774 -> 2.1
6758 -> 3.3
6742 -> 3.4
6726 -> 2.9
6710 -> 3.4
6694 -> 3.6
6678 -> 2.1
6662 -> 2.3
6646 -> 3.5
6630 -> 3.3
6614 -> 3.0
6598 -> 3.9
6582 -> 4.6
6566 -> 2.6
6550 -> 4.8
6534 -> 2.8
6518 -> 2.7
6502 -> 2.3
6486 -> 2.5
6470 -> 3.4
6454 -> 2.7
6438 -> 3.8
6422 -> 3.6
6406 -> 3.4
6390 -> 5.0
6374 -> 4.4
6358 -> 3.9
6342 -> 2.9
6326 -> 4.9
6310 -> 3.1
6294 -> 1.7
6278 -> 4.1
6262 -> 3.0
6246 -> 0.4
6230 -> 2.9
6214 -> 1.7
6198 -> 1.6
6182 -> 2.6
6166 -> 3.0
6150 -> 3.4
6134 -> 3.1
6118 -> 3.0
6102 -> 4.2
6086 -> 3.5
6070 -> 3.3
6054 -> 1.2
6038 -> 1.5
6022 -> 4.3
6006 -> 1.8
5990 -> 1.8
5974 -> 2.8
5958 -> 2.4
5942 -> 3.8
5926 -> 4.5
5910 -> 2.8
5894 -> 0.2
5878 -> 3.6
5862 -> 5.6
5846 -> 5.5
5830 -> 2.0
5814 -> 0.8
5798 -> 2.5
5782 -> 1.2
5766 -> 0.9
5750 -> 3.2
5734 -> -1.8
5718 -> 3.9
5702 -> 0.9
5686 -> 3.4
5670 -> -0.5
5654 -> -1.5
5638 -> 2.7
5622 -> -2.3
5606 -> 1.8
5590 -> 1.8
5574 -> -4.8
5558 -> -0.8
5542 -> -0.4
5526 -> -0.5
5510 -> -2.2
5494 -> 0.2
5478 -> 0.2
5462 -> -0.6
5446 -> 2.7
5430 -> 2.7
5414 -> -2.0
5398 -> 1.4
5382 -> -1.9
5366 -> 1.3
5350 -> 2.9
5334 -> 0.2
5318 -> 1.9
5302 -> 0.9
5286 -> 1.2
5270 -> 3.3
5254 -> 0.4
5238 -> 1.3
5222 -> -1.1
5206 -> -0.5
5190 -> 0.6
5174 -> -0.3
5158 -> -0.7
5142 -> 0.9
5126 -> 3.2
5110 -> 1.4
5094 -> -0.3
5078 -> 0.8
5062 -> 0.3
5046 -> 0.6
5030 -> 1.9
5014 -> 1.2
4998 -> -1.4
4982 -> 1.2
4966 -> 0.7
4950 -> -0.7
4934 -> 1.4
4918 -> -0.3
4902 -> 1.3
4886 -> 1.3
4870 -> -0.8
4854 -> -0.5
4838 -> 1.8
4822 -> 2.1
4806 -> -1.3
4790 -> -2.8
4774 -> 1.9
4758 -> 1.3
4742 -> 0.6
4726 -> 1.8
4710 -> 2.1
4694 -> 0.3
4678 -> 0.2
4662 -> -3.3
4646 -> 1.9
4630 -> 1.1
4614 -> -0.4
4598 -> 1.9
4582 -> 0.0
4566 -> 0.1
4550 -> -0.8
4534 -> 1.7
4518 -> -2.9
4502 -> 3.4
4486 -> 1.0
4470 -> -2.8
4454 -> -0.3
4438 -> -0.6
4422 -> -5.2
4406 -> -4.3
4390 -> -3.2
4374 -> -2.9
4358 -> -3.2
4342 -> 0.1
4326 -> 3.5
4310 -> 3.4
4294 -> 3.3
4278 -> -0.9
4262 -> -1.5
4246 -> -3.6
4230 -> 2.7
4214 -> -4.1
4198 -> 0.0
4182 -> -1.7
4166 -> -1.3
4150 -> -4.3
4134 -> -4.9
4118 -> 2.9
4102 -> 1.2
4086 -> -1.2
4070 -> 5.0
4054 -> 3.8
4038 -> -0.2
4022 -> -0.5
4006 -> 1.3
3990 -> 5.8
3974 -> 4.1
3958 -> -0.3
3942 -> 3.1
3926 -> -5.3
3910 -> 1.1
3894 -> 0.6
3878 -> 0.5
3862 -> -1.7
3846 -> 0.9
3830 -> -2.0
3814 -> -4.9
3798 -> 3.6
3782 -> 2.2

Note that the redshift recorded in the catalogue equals 0.741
